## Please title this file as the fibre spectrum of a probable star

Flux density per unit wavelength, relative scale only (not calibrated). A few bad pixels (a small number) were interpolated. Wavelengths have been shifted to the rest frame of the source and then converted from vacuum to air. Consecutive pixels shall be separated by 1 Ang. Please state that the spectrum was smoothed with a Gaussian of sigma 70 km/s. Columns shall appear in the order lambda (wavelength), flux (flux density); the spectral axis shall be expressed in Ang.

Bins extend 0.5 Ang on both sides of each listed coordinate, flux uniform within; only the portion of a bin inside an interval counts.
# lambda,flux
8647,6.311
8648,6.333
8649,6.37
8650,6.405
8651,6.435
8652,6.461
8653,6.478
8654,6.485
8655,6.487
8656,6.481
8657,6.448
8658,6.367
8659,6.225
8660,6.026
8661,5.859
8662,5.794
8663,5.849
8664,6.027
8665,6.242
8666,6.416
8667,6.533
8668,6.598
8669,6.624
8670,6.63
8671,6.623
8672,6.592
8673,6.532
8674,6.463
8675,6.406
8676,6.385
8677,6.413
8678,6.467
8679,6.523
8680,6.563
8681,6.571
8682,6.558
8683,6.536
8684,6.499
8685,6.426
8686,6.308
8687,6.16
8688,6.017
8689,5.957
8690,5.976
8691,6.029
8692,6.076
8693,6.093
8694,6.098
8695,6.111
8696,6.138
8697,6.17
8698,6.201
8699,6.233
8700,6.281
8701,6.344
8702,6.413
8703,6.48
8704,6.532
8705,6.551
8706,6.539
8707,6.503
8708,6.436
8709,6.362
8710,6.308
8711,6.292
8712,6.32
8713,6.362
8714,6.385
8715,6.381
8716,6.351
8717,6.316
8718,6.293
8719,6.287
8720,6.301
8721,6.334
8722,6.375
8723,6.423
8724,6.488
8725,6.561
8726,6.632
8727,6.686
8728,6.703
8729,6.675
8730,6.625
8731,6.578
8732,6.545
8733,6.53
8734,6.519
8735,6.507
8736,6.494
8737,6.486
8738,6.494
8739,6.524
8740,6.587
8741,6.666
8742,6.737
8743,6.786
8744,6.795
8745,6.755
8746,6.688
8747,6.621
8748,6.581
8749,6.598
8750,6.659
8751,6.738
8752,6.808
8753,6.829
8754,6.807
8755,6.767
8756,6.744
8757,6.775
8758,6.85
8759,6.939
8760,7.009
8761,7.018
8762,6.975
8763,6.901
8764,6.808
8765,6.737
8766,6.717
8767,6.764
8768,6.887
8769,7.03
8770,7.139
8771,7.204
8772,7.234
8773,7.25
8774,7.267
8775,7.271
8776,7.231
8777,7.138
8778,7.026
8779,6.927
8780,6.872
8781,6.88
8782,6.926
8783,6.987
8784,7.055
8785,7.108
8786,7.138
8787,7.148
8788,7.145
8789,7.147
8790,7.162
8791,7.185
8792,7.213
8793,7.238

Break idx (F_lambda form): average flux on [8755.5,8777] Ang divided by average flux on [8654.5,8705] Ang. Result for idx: 1.1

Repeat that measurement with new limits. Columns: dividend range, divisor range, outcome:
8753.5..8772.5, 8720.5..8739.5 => 1.06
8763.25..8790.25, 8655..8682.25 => 1.10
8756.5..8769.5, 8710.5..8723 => 1.09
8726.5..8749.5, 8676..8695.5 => 1.05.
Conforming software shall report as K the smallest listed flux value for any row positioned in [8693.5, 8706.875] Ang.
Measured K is 6.098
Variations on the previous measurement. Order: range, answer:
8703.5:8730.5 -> 6.287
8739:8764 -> 6.524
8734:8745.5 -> 6.486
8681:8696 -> 5.957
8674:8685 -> 6.385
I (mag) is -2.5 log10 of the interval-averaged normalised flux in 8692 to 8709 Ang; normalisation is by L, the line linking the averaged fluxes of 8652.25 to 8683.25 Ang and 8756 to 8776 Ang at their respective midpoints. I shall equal 0.05 mag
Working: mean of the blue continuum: 6.39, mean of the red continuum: 6.99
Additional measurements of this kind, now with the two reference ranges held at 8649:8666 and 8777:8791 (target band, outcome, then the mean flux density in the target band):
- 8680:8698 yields 0.04 mag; 6.23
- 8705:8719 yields 0.04 mag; 6.38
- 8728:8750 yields 0.03 mag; 6.61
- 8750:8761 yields 0.01 mag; 6.83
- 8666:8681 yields -0.03 mag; 6.52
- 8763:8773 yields 0.00 mag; 6.96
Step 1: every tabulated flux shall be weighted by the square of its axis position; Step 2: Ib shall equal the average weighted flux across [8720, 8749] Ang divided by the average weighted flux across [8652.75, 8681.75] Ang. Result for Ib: 1.0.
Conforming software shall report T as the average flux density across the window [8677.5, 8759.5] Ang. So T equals 6.47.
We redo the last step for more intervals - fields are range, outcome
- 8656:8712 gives 6.33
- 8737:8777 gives 6.85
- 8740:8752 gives 6.69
